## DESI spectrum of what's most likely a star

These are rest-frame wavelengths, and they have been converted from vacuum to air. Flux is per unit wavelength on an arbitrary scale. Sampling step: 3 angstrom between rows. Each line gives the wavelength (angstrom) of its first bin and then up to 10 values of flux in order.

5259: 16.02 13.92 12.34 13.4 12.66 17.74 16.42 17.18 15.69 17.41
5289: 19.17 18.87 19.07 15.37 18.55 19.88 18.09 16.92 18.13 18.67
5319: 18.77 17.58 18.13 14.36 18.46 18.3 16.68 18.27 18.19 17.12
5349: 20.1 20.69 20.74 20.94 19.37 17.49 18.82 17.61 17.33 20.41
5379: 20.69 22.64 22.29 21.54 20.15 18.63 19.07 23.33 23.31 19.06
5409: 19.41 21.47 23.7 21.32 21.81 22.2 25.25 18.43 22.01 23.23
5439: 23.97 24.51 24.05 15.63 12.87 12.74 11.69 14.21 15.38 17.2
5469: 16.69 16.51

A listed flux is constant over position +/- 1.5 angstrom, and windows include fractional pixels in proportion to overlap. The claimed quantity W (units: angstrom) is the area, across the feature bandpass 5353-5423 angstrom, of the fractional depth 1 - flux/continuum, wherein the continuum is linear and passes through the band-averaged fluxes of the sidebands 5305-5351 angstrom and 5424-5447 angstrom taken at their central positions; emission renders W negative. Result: 0.54 angstrom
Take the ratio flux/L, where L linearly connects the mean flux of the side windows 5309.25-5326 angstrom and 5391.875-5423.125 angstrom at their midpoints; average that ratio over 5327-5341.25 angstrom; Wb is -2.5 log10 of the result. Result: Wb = 0.08 mag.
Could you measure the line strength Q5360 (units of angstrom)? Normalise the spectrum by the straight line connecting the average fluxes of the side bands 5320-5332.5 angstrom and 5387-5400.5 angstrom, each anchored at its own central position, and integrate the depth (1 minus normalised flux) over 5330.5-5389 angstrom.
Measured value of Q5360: -1.98 angstrom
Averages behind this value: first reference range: 17.2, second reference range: 20.3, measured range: 19.4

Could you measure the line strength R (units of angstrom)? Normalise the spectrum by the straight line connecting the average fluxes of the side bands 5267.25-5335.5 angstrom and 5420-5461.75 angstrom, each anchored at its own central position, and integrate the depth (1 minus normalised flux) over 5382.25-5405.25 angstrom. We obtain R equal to -3.0 angstrom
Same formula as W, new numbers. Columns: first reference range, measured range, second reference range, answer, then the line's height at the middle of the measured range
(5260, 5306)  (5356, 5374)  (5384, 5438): 0.9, 19.7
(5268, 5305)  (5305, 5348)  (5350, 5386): 1.7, 18.5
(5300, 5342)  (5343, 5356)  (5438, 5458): -1.1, 17.9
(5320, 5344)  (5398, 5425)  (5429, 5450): -1.6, 20.5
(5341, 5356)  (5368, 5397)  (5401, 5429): 0.8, 20.6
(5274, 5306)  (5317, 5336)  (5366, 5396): 1.1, 18.7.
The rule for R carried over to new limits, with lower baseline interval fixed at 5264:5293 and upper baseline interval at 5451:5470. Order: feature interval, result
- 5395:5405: -4.4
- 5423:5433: -4.9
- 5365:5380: -3.6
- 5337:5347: -1.4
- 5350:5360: -3.4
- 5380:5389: -4.1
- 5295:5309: -1.9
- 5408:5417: -4.1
